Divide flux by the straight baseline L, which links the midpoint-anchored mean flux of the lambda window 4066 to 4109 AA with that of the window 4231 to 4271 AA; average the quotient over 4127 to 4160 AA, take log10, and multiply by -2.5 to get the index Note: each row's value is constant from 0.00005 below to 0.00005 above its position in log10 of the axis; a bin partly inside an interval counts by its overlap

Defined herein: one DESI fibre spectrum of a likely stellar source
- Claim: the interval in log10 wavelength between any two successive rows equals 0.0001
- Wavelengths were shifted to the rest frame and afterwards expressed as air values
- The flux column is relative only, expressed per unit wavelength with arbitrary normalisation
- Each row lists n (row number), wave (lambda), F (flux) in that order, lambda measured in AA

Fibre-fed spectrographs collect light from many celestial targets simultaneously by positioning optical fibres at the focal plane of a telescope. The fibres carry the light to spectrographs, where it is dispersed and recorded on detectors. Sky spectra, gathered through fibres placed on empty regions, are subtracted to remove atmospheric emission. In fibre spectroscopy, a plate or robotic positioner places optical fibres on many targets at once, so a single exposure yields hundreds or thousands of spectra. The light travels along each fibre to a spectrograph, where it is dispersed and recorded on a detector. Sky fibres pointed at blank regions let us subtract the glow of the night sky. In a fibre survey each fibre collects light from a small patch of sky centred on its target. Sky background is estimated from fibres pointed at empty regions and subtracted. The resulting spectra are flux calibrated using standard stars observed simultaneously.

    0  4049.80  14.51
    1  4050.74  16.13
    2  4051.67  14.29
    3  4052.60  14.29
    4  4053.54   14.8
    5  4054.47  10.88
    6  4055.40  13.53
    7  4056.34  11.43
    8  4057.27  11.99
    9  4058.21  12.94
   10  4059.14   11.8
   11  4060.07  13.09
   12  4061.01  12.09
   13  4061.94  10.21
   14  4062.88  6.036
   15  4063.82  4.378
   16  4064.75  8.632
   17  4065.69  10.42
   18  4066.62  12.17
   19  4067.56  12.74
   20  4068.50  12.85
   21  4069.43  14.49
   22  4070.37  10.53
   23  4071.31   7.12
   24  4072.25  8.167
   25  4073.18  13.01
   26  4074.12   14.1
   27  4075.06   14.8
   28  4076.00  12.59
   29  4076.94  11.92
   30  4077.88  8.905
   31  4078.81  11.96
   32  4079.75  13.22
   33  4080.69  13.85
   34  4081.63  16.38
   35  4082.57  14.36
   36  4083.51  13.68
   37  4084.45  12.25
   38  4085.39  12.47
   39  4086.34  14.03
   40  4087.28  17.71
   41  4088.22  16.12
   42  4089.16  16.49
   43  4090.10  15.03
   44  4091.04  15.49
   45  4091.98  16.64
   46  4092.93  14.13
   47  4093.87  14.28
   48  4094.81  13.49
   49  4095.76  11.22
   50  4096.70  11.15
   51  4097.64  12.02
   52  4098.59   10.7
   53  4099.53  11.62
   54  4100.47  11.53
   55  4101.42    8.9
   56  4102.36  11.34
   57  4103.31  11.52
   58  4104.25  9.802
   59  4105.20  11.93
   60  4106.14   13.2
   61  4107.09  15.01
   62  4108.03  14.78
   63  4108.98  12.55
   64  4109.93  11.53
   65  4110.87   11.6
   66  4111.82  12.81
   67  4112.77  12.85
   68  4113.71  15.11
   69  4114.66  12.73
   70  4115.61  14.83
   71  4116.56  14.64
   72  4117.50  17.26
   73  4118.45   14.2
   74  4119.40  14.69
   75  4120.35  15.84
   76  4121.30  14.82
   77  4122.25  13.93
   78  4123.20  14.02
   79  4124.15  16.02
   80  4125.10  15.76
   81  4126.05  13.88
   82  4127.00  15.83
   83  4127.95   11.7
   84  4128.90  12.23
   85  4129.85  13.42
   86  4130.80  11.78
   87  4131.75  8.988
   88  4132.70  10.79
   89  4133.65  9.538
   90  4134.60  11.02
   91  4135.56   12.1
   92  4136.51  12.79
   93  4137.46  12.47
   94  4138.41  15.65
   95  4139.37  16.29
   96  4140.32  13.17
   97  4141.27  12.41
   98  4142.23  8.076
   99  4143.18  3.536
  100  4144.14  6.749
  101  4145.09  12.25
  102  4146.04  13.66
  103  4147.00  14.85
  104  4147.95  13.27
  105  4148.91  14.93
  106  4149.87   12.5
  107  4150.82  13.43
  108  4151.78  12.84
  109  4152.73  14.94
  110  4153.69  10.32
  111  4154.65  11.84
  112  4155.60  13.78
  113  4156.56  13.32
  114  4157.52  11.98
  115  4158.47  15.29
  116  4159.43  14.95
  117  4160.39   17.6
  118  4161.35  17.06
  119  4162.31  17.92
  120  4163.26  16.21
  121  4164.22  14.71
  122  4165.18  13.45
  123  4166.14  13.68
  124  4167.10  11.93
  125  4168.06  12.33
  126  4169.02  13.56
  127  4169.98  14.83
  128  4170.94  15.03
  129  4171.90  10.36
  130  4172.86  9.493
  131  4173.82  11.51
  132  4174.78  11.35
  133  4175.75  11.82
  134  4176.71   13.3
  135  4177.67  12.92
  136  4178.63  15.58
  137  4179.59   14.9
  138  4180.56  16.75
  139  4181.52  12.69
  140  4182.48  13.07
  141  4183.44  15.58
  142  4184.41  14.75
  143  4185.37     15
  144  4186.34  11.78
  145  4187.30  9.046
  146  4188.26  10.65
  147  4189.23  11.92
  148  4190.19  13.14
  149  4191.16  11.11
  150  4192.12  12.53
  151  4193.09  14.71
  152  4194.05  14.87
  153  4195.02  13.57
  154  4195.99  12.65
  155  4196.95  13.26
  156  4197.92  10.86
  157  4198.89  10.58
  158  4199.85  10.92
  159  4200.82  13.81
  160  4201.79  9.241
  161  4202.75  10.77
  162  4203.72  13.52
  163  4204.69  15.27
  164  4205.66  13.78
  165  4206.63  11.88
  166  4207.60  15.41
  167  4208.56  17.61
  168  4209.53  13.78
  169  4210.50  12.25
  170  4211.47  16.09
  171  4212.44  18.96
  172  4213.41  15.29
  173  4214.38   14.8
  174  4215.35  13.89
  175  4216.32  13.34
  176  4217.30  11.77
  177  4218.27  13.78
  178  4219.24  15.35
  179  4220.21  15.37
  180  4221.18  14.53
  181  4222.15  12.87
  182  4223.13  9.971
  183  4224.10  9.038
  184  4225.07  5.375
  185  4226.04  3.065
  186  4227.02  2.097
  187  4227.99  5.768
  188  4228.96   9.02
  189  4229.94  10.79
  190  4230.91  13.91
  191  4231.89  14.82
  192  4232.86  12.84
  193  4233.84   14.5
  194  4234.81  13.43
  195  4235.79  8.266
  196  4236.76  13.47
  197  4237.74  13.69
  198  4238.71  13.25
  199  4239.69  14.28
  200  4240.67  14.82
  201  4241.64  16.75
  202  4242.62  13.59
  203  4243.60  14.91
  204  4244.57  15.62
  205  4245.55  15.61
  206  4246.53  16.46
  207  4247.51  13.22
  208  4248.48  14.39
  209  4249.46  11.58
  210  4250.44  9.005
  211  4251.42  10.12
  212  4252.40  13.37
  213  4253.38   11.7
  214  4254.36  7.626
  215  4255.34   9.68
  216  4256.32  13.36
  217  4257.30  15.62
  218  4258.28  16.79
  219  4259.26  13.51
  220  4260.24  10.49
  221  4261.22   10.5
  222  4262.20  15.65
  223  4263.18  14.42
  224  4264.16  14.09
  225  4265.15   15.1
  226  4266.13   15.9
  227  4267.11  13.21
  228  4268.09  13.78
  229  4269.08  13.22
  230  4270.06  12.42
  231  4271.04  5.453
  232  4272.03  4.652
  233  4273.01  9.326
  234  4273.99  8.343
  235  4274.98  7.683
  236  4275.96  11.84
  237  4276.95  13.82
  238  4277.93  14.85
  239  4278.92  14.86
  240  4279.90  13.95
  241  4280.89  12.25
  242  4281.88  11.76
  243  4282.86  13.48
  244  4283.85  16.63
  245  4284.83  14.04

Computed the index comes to 0.06 mag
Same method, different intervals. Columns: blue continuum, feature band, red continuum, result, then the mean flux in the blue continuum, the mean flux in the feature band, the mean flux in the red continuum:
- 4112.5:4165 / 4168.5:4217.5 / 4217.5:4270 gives -0.026 mag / 13.4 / 13.3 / 12.5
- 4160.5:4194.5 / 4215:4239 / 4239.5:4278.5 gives 0.146 mag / 13.5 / 11.3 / 12.7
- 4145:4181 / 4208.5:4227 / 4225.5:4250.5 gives 0.009 mag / 13.7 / 12.6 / 12.3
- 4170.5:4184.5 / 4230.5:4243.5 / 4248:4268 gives -0.062 mag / 13.2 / 13.7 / 12.8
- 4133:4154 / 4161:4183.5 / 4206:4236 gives -0.127 mag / 12.1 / 13.7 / 12.3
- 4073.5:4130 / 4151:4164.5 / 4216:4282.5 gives -0.115 mag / 13.5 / 14.5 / 12.2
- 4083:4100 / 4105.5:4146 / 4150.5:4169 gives 0.082 mag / 13.8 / 12.9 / 14.1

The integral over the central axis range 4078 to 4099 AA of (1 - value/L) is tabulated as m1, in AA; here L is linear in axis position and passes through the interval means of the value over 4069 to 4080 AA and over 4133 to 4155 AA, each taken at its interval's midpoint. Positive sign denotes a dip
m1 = -3.72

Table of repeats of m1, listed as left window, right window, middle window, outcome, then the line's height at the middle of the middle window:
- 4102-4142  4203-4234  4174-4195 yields -0.7 AA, 12.7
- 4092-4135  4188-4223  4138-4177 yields 0.3 AA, 13.2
